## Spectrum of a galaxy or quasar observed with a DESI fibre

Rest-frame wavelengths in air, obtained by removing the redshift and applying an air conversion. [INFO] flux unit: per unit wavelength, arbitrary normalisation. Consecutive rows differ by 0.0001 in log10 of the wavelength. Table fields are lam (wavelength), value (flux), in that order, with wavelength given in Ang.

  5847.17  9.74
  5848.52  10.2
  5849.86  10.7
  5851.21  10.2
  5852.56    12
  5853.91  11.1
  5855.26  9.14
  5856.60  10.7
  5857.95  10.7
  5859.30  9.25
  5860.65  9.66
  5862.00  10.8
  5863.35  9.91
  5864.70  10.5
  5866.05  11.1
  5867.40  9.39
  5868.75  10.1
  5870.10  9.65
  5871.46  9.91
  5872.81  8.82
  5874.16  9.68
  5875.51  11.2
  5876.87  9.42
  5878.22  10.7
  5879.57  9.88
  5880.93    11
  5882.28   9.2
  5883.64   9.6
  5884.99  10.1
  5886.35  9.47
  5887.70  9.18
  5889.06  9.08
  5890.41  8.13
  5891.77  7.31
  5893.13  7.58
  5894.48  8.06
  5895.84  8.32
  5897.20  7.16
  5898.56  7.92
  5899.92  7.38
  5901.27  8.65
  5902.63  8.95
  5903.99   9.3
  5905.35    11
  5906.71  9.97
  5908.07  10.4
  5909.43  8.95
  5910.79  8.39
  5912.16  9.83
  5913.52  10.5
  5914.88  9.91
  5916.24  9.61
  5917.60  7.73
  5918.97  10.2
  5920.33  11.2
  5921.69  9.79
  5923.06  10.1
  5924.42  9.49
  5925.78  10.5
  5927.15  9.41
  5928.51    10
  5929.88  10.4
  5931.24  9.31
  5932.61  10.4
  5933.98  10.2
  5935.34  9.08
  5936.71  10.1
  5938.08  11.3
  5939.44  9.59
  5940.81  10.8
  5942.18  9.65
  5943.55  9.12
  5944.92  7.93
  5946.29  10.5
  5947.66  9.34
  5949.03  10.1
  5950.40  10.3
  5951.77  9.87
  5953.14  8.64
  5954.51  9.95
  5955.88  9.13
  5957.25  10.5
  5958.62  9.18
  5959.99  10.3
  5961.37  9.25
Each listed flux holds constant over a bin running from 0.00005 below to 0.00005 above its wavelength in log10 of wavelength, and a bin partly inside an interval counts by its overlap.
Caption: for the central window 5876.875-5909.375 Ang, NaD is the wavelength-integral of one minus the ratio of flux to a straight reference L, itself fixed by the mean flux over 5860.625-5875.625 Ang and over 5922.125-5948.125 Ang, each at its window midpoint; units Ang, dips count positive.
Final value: 3.0 Ang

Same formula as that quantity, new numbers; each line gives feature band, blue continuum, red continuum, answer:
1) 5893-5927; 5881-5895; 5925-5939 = 0.8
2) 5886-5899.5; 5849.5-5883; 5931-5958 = 2.5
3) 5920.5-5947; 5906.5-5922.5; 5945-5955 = -0.6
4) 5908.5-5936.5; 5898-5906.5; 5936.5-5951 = -1.1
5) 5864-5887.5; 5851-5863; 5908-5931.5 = 0.5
